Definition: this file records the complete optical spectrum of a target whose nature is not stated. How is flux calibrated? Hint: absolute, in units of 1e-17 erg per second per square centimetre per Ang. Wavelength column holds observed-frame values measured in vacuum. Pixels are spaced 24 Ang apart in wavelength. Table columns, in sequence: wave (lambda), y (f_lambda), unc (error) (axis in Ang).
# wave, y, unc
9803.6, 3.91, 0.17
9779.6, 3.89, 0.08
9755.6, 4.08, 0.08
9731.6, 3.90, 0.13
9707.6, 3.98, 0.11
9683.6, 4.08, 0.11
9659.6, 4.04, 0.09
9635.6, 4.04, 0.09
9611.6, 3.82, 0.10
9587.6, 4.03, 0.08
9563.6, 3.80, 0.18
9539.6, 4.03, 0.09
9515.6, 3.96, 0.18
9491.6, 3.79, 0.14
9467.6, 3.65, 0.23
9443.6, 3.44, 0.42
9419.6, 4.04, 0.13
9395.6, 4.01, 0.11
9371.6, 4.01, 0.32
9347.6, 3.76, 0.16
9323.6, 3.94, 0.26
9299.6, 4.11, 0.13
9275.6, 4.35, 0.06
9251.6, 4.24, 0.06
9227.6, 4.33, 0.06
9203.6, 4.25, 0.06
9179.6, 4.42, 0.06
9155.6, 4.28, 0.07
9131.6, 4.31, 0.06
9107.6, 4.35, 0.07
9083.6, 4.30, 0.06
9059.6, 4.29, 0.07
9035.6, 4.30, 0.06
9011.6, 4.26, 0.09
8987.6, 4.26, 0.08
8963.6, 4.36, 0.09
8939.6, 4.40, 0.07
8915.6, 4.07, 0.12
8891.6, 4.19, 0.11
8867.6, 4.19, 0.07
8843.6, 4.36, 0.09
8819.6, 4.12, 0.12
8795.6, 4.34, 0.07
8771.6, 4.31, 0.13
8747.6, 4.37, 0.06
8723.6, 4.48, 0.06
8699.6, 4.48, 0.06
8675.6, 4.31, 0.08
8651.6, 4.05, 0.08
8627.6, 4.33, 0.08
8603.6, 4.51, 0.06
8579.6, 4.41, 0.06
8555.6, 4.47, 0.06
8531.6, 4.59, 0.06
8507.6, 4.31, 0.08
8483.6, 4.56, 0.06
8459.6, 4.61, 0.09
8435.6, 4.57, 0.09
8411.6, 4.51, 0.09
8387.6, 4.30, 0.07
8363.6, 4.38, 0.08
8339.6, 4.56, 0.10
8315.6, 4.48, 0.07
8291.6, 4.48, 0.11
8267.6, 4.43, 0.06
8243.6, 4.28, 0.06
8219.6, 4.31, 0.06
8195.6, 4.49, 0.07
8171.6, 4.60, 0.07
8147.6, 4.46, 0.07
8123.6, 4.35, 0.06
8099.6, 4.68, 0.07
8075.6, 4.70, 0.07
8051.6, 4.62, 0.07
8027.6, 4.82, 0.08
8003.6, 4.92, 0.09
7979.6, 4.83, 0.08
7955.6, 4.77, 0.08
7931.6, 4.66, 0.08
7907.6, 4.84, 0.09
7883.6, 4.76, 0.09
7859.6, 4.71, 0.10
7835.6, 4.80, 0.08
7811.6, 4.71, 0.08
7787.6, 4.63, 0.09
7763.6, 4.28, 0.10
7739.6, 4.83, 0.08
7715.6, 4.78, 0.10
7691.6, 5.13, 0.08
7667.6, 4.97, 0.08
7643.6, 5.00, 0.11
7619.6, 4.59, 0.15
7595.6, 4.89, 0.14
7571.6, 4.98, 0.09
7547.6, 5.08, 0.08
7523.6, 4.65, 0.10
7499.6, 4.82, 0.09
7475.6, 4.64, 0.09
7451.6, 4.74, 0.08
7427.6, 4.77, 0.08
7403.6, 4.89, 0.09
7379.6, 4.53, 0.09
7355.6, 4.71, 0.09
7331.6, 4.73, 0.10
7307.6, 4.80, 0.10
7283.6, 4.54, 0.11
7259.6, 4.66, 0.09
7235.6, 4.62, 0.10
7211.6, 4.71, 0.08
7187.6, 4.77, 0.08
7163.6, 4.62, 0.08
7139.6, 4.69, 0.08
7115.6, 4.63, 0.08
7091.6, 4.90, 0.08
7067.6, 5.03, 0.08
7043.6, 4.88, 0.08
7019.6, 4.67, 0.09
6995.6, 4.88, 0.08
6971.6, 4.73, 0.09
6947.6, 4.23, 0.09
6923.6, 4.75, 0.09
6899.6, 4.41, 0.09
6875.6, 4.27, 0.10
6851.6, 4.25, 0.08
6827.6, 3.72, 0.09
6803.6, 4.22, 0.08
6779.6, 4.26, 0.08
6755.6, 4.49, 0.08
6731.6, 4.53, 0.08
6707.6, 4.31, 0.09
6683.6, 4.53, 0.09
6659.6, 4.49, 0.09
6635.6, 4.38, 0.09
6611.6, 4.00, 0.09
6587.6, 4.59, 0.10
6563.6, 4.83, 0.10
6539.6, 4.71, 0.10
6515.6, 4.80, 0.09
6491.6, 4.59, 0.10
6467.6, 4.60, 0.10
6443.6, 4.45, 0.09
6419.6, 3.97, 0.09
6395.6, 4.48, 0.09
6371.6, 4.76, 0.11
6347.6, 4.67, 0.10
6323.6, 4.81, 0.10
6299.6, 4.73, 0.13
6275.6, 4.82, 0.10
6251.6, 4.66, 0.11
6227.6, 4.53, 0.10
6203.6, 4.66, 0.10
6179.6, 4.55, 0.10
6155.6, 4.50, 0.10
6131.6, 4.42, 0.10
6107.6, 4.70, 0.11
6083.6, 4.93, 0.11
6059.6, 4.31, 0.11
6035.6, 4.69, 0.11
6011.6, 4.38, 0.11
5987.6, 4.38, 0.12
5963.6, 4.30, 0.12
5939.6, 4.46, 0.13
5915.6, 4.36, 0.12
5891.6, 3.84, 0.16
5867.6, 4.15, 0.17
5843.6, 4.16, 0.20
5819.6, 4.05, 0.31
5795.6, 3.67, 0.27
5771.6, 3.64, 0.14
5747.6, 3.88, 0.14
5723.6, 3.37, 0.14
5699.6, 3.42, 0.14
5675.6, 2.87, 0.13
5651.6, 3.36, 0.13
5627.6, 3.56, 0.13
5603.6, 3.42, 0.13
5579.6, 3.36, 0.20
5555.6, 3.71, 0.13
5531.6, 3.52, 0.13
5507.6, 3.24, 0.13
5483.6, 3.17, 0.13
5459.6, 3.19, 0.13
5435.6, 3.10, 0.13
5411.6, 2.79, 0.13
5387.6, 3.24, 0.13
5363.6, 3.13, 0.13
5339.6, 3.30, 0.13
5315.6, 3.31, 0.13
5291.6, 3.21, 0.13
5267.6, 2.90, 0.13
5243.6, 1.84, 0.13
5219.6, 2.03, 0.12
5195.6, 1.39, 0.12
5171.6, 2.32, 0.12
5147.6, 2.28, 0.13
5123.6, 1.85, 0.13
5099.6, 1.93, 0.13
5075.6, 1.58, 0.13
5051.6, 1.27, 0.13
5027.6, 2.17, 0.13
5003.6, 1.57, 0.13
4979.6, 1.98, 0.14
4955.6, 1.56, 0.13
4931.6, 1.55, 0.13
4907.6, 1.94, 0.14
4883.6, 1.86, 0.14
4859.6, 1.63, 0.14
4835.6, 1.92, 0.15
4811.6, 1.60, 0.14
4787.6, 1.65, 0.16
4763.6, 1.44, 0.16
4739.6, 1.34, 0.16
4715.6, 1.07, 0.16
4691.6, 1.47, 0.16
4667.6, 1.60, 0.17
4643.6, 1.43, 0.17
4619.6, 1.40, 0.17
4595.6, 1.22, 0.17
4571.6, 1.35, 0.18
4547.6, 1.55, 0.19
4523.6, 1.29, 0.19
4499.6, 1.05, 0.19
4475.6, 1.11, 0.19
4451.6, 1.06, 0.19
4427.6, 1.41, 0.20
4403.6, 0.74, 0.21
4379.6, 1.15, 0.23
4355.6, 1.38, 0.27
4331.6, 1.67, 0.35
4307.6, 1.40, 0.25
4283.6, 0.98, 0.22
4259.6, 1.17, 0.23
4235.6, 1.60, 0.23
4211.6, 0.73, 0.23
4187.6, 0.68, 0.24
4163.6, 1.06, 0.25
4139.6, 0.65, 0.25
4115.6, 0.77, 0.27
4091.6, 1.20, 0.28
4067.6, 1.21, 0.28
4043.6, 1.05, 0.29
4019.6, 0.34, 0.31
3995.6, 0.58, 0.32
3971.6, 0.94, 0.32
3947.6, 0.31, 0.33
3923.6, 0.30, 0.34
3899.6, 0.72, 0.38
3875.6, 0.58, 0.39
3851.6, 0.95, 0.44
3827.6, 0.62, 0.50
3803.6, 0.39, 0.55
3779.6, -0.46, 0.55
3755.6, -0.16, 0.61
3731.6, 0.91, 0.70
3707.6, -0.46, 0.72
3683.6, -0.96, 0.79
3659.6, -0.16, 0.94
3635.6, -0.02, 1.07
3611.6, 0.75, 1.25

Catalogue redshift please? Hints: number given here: 0.32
